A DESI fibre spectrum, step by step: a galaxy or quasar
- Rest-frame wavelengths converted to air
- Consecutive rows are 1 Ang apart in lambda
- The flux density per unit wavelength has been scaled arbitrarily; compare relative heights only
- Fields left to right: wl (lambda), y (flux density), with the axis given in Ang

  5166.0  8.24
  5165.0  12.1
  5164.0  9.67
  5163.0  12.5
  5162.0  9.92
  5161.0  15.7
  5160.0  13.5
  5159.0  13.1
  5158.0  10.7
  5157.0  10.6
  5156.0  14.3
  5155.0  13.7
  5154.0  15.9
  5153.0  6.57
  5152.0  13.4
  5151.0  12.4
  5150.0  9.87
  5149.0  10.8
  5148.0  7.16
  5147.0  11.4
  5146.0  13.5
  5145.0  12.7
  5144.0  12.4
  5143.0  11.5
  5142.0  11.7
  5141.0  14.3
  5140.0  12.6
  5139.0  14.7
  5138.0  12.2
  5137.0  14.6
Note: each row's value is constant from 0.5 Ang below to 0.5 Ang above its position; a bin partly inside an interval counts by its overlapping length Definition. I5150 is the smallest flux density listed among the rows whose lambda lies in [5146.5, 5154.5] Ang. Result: 6.57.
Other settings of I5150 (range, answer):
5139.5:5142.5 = 11.7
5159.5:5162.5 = 9.92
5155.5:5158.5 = 10.6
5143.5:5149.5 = 7.16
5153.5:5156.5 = 13.7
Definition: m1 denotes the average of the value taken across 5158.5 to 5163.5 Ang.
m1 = 12.9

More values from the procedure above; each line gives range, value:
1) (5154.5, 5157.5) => 12.9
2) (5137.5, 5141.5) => 13.4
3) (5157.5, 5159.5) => 11.9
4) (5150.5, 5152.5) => 12.9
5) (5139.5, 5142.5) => 12.9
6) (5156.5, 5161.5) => 12.7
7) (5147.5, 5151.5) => 10.1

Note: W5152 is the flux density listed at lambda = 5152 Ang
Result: 13.4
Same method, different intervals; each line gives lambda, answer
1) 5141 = 14.3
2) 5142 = 11.7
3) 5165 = 12.1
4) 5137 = 14.6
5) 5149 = 10.8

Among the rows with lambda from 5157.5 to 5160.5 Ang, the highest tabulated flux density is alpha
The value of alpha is 13.5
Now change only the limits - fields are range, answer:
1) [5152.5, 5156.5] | 15.9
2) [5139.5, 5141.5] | 14.3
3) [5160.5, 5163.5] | 15.7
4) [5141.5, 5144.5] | 12.4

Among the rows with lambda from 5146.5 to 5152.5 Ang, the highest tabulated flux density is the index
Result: 13.4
